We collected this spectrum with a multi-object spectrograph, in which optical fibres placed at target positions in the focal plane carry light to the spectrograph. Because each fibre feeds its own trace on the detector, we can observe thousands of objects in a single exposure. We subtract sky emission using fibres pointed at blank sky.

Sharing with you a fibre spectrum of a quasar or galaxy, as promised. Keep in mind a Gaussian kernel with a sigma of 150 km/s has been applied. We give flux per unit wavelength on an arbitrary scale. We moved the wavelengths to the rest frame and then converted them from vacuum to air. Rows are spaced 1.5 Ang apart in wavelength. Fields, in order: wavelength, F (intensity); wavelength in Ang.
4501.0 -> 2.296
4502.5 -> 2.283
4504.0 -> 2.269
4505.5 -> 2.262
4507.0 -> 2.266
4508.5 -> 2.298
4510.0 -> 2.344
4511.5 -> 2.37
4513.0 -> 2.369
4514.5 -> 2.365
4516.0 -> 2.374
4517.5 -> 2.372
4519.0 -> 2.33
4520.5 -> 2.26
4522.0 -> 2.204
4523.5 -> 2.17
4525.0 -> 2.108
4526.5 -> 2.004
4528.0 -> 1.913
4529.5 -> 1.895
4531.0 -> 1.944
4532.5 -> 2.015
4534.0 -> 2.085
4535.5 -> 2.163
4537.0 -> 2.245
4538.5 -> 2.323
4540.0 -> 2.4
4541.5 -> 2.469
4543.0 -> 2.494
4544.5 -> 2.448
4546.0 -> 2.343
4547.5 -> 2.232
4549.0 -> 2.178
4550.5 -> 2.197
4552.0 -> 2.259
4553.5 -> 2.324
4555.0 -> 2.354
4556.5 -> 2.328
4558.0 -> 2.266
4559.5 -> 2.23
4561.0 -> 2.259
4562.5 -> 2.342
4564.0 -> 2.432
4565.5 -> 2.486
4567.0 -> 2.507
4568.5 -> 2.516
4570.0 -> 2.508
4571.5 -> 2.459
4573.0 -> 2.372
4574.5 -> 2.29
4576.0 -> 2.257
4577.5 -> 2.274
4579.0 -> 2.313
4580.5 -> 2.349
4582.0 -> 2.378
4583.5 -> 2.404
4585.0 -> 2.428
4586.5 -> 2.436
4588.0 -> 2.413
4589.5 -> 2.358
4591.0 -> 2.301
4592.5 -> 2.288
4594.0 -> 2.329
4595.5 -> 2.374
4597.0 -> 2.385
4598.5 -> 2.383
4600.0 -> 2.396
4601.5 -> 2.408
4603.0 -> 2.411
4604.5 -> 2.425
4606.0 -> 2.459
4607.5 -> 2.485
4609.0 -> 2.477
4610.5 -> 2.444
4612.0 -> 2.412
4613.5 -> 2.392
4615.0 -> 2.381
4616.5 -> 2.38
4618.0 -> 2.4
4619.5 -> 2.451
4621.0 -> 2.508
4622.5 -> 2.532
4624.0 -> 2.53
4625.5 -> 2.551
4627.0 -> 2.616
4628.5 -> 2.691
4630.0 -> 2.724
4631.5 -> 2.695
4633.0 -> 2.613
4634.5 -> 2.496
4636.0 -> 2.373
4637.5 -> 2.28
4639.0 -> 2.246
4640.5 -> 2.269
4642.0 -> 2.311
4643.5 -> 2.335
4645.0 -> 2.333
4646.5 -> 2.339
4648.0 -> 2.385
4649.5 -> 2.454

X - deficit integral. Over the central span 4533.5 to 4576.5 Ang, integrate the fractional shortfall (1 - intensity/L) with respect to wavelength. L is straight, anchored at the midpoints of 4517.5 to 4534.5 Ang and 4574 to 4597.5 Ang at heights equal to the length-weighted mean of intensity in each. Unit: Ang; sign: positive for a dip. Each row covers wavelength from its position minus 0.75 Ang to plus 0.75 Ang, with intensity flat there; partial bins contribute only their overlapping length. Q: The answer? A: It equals -2.3 Ang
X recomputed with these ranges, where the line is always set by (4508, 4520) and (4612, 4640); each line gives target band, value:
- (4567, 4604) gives 0.9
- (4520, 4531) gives 1.4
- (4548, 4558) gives 0.5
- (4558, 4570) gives 0.1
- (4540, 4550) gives 0.1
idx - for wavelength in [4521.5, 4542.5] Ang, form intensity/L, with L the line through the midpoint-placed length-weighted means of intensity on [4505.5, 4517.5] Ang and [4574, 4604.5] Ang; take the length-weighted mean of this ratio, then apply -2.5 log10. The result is 0.10 mag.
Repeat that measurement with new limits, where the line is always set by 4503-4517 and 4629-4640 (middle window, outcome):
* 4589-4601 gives 0.04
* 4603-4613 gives 0.00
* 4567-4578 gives 0.01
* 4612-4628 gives 0.00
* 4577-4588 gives 0.02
